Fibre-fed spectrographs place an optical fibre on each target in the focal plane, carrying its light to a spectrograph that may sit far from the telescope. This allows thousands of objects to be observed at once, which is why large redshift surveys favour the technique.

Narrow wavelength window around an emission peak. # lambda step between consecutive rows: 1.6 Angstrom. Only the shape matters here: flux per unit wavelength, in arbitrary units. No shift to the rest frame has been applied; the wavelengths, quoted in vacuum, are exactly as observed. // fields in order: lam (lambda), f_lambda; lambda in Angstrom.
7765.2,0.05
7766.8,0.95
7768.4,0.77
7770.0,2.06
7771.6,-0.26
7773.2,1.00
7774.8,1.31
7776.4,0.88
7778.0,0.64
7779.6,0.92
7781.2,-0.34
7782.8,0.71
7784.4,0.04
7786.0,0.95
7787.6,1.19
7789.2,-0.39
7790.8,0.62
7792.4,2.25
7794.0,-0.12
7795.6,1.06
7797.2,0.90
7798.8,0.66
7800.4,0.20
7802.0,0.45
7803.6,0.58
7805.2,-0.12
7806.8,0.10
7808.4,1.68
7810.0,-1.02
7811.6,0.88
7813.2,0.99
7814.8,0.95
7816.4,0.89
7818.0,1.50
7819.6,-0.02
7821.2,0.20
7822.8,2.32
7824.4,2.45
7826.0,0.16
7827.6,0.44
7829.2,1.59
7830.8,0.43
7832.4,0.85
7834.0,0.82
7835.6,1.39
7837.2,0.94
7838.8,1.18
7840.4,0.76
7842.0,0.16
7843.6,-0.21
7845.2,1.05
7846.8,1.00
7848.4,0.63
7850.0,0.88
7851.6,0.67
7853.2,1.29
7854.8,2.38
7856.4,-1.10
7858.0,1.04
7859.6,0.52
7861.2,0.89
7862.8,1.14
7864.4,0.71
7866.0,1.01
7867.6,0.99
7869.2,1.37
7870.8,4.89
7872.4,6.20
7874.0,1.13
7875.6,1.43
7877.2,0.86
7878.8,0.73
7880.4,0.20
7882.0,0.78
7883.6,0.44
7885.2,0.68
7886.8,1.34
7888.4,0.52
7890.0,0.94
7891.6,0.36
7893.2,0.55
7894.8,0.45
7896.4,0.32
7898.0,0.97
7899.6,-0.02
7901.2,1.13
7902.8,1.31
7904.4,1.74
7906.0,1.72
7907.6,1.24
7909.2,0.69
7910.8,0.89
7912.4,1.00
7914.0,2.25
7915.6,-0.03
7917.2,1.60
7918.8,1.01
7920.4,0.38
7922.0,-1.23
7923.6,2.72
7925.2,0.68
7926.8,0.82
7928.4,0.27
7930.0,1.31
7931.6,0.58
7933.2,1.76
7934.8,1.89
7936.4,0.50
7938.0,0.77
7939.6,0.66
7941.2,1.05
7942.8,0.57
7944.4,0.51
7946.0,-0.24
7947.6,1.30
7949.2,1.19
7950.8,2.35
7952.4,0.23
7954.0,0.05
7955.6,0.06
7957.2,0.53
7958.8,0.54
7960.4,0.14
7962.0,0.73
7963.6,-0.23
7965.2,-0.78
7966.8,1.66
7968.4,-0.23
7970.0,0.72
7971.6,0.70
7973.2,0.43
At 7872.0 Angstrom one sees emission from Hgamma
